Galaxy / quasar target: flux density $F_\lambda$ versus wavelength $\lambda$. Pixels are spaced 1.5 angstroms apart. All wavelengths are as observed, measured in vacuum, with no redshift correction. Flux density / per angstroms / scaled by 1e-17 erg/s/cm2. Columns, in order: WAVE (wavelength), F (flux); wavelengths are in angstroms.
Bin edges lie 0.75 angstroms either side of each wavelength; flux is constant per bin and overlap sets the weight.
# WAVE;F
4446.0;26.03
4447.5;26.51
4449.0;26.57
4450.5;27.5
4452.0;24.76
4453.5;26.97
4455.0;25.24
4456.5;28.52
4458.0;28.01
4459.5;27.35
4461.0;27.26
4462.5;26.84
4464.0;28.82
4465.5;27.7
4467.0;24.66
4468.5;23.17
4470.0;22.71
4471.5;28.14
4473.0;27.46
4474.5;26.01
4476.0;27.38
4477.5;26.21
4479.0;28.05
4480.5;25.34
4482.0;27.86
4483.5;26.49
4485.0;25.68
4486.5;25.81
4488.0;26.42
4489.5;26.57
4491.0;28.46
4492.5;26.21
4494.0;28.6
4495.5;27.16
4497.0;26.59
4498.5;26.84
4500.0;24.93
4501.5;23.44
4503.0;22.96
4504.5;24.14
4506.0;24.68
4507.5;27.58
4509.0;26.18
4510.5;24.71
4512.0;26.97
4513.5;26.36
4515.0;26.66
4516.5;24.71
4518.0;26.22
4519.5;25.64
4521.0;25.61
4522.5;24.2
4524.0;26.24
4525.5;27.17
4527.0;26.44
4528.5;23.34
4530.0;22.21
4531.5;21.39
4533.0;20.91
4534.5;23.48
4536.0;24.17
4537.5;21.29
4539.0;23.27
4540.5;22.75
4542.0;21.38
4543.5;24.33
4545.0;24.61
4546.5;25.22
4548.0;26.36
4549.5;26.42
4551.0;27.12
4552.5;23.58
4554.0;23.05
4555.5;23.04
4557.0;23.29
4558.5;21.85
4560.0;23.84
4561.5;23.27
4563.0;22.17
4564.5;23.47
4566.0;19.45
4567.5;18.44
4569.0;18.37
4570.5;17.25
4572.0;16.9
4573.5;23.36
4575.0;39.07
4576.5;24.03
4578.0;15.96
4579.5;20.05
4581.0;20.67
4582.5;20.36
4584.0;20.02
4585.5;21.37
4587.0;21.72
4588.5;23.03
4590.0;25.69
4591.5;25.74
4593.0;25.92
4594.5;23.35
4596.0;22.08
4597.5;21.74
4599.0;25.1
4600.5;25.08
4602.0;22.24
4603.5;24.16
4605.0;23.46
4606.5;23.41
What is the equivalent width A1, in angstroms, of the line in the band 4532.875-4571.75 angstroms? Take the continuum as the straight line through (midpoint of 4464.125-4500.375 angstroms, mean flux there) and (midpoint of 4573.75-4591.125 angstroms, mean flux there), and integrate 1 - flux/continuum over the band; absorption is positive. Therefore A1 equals 2.12 angstroms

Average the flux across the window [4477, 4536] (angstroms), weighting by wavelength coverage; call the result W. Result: 25.6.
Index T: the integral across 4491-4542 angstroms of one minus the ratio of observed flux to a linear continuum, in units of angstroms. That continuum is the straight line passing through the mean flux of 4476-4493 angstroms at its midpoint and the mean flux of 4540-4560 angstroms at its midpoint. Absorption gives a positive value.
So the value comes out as 1.0 angstroms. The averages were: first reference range 26.7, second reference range 24.1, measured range 24.9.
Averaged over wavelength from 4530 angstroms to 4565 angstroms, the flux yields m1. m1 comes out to 23.5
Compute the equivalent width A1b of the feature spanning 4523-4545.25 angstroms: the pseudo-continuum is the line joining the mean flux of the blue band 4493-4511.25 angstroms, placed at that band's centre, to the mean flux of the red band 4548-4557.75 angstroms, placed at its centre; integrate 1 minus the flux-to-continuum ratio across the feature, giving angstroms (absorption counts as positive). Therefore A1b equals 1.3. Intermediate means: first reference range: 25.7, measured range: 23.5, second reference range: 24.6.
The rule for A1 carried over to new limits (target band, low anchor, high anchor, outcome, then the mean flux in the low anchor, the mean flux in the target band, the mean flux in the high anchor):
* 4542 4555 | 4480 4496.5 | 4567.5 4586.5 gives -1.0 angstroms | 26.8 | 24.8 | 21.3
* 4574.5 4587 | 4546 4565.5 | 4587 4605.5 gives 0.8 angstroms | 24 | 22.3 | 23.9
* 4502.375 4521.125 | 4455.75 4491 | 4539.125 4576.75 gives -0.3 angstroms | 26.7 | 25.6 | 23.3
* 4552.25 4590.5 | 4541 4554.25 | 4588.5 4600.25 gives 3.8 angstroms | 24.7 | 22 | 24.2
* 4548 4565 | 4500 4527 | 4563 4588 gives -0.9 angstroms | 25.5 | 23.9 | 21.3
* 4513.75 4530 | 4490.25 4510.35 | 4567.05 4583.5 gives -0.6 angstroms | 25.9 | 25.5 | 21.3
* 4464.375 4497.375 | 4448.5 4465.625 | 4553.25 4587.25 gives -0.7 angstroms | 27.1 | 26.5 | 21.8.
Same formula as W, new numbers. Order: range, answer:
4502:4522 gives 25.5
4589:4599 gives 24.1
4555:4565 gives 23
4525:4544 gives 23.2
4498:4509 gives 25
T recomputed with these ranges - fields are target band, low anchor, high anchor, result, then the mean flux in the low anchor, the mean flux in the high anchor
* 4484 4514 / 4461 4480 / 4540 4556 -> -0.37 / 26.4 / 24.4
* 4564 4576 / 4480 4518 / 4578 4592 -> 0.19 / 26.1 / 21.7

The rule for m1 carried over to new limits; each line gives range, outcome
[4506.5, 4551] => 24.7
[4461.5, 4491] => 26.4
